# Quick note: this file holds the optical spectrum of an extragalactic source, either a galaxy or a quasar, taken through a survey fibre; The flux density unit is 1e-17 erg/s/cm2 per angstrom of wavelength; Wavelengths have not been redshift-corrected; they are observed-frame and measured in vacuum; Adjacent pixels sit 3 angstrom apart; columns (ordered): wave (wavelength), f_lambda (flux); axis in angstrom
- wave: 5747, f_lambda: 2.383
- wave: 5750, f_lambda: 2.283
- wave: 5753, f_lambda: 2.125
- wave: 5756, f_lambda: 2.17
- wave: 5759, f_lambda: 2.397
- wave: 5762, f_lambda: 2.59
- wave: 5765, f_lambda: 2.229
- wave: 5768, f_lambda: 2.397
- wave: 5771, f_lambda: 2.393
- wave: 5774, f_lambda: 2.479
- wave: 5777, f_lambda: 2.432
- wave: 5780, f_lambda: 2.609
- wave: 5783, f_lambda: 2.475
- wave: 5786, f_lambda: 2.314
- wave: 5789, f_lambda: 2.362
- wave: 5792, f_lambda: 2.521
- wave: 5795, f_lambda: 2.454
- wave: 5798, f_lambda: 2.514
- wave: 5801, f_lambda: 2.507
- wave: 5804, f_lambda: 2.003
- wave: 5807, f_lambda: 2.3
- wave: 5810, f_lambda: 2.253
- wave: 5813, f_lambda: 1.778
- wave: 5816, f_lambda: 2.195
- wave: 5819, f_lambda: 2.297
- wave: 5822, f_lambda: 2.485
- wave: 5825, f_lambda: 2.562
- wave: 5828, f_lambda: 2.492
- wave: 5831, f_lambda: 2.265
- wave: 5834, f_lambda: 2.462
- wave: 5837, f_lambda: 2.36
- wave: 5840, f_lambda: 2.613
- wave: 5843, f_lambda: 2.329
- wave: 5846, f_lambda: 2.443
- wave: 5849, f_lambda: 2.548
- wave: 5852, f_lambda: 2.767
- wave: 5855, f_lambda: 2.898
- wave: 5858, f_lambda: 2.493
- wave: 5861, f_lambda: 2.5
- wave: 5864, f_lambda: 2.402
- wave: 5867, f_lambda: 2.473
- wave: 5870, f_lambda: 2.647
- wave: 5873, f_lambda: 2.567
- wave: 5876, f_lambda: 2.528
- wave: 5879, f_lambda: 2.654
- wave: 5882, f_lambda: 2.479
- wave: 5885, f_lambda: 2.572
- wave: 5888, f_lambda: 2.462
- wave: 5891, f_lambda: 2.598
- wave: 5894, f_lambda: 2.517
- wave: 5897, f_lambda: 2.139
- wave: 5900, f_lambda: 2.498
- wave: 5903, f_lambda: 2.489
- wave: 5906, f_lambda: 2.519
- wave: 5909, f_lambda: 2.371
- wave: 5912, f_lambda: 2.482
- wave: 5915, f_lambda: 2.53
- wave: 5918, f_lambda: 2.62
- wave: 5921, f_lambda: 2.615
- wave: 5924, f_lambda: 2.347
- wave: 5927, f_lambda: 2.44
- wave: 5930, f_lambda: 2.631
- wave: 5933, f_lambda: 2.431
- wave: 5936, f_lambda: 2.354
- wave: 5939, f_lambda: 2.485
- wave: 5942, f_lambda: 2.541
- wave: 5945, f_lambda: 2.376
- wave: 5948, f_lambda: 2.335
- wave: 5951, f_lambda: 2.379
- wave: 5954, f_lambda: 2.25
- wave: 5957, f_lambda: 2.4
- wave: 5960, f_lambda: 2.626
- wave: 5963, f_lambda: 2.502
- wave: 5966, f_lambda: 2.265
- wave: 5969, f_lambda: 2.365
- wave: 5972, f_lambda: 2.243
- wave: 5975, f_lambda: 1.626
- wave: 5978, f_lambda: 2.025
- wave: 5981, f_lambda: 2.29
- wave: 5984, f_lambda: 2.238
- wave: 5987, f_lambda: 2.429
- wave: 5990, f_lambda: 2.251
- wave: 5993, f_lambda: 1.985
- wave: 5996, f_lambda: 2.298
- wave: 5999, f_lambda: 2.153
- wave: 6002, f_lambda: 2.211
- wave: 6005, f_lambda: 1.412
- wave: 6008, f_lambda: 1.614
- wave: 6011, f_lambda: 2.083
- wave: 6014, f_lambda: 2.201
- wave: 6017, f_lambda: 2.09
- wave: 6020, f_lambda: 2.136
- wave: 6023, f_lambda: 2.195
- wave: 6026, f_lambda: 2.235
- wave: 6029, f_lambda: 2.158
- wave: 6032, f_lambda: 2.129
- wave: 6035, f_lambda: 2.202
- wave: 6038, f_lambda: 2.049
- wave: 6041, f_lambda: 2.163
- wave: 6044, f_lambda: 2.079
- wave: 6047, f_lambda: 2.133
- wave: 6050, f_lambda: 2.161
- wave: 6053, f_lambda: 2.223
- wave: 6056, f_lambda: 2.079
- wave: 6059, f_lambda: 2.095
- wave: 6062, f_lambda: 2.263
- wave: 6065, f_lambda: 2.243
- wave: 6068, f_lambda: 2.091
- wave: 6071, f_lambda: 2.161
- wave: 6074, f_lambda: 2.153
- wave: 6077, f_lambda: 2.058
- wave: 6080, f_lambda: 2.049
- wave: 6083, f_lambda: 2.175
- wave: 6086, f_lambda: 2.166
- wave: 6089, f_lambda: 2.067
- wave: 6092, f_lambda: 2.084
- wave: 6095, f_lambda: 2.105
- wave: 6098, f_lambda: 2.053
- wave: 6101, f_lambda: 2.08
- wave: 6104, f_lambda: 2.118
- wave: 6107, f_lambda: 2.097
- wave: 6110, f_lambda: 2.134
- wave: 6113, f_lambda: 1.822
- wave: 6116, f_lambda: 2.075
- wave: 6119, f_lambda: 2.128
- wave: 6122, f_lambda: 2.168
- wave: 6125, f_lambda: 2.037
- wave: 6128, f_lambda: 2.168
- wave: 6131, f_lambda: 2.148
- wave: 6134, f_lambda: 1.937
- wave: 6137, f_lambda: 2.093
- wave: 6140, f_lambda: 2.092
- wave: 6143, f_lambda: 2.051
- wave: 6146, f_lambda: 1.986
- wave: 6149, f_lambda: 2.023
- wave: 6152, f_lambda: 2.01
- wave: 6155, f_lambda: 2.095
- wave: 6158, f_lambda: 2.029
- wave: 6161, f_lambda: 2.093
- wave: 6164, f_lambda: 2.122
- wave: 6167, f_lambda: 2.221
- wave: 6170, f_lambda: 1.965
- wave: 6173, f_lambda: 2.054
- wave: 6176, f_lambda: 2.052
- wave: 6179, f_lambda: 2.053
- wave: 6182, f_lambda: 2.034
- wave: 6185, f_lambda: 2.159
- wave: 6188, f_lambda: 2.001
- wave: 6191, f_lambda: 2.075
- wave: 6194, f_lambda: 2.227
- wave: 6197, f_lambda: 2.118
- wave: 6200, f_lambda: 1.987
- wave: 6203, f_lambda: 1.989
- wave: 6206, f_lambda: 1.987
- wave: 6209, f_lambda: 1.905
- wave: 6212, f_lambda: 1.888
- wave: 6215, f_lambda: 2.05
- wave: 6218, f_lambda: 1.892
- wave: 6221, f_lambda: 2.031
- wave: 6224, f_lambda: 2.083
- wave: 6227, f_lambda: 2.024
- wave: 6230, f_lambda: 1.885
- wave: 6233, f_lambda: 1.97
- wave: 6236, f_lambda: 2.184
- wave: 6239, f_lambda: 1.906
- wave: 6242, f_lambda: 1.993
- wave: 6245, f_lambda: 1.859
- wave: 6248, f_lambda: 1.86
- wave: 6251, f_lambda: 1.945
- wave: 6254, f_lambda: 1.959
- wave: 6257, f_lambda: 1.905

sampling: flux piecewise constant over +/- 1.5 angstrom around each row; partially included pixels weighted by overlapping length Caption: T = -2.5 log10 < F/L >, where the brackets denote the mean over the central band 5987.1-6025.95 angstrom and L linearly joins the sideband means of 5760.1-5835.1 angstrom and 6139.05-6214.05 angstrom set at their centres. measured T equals 0.06 mag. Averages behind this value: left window 2.37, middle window 2.07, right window 2.05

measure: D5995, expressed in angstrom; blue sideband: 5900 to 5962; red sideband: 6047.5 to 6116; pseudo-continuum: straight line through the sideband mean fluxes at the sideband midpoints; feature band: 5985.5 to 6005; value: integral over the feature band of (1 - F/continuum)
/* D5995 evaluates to 1.3 angstrom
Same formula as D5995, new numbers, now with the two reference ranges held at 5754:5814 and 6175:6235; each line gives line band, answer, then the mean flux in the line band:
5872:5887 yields -1.8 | 2.56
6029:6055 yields 0.1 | 2.14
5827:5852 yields -1.5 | 2.46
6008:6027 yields 0.5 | 2.11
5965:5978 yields 0.6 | 2.11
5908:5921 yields -1.5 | 2.52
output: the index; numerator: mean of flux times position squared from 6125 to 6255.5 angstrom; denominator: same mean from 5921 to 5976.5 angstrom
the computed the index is 0.93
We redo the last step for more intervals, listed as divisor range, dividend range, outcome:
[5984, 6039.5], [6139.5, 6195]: 1.03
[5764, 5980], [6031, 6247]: 0.93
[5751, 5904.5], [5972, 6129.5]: 0.93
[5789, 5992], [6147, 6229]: 0.93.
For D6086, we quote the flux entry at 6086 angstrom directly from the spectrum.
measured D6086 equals 2.166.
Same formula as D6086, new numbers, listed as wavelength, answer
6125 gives 2.037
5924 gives 2.347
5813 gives 1.778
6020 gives 2.136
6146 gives 1.986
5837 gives 2.36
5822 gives 2.485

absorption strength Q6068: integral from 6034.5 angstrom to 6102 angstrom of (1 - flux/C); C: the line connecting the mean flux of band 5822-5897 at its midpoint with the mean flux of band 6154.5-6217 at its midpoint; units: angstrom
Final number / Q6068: 2.8 angstrom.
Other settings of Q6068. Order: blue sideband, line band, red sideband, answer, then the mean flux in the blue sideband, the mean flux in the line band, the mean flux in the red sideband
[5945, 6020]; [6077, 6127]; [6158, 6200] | 0.88 angstrom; 2.18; 2.08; 2.08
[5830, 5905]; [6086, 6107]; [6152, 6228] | 0.85 angstrom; 2.51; 2.09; 2.04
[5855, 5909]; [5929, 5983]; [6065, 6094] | 0.63 angstrom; 2.51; 2.34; 2.12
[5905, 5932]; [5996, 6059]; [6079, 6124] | 4.58 angstrom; 2.5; 2.09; 2.09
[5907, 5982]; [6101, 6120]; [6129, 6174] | 0.57 angstrom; 2.38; 2.06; 2.06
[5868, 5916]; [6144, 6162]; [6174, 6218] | 0.52 angstrom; 2.5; 2.04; 2.03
